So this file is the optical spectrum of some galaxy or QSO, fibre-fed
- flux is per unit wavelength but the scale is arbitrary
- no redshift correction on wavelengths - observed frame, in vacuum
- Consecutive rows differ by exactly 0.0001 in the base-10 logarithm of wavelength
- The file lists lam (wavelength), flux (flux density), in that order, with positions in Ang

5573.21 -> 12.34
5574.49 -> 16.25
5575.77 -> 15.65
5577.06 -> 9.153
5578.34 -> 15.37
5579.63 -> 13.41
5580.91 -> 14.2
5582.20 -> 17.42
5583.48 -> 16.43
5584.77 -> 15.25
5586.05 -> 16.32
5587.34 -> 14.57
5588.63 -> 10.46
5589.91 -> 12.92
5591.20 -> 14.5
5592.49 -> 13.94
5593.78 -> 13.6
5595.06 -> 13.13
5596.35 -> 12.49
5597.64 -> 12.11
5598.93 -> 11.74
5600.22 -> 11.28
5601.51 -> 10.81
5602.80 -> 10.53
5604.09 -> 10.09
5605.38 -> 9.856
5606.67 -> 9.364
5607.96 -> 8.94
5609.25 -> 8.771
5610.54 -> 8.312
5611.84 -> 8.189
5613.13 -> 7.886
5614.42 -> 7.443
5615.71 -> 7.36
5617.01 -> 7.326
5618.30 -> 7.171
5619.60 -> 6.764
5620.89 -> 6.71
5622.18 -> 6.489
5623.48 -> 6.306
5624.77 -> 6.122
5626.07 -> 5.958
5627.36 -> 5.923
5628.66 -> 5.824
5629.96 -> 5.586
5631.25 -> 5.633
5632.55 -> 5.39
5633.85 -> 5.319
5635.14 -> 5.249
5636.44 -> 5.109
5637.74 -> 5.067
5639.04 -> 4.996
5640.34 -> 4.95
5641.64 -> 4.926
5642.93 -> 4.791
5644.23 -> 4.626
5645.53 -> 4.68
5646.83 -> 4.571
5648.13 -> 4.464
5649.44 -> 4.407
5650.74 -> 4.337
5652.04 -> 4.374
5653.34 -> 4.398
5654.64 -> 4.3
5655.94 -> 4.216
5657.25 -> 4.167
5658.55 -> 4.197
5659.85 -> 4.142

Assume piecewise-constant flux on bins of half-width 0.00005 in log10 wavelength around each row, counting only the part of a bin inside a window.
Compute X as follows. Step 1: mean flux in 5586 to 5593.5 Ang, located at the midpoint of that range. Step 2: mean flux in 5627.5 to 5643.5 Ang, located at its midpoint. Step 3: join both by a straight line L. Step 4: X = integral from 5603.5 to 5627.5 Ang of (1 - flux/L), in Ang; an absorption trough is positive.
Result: 3.37 Ang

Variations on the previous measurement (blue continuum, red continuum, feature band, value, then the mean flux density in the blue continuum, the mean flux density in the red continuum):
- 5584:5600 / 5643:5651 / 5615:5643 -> 5.6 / 13.4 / 4.54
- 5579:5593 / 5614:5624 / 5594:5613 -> 0.2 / 14.5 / 6.94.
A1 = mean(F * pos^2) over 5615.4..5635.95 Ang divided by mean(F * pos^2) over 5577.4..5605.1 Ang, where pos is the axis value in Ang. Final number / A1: 0.47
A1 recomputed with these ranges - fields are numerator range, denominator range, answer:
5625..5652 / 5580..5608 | 0.40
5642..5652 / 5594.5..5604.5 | 0.40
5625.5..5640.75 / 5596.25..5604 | 0.48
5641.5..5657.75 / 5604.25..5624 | 0.58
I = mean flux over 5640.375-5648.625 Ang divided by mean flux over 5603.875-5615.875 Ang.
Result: 0.55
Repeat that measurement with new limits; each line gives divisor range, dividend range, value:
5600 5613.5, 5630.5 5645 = 0.54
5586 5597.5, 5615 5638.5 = 0.46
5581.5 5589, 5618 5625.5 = 0.43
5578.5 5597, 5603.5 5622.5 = 0.57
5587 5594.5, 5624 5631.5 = 0.44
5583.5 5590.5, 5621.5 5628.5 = 0.43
